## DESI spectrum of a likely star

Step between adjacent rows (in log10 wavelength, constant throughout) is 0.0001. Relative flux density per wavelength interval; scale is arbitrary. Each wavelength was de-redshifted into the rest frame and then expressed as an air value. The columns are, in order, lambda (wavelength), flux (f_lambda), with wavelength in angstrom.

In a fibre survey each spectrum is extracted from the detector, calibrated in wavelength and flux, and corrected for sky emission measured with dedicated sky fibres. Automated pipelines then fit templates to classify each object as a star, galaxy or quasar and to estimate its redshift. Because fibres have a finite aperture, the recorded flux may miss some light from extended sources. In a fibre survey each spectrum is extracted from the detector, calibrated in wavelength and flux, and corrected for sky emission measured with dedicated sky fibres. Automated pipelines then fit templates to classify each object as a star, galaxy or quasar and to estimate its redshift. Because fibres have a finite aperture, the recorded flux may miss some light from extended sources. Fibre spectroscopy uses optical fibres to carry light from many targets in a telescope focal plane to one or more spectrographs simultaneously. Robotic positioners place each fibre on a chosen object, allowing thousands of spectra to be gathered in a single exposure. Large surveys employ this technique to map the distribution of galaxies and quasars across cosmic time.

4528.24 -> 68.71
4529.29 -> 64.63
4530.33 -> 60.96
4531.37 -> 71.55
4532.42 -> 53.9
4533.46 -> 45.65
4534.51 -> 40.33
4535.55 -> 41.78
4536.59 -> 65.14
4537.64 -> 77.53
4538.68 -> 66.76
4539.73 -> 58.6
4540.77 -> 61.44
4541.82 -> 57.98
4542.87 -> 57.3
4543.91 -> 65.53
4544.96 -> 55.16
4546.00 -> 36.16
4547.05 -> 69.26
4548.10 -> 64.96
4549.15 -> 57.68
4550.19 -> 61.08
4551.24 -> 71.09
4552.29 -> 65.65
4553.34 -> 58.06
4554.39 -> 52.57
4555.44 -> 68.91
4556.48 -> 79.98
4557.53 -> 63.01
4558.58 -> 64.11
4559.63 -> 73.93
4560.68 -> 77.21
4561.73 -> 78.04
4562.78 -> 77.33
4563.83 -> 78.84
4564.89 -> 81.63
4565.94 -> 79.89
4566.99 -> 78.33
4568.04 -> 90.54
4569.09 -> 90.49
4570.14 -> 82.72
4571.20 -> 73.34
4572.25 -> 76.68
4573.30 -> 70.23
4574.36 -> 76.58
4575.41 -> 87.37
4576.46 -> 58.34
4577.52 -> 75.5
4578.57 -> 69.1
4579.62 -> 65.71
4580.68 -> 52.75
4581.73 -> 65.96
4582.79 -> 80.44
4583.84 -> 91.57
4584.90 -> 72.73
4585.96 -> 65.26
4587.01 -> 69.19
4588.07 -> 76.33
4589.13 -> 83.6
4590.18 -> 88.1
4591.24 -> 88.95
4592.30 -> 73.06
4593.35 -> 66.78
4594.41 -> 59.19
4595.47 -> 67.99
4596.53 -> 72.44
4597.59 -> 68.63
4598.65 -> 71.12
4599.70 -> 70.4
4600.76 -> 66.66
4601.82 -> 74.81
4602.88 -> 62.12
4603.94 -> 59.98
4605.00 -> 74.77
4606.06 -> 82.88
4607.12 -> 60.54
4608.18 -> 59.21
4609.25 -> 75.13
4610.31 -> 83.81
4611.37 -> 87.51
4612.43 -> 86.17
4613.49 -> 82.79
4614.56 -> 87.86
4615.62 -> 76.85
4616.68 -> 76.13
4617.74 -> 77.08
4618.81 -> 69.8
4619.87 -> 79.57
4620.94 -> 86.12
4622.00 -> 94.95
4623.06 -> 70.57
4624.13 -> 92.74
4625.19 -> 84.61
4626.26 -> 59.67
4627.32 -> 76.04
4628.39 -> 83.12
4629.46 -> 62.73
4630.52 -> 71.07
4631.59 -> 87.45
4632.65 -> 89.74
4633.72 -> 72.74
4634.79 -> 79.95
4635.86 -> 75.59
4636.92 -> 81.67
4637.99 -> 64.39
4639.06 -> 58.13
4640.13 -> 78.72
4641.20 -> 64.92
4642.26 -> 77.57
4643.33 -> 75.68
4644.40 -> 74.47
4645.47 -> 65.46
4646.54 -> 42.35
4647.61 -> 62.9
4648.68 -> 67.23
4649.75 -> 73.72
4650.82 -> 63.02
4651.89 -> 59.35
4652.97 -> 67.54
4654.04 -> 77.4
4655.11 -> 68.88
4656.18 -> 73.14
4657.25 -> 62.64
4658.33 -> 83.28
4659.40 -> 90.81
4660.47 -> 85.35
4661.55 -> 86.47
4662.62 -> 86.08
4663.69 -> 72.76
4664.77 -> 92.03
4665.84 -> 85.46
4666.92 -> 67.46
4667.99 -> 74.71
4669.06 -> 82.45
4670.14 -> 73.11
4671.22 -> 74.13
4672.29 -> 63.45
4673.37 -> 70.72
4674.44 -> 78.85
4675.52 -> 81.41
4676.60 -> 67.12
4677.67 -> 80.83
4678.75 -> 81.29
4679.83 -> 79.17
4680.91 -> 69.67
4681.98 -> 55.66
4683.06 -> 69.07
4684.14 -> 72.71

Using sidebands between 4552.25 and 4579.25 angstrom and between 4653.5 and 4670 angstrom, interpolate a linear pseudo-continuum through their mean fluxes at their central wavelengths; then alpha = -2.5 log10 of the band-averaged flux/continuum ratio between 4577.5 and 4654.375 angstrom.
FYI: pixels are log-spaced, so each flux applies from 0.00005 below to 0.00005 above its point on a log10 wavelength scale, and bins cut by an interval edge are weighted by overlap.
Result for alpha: 0.05 mag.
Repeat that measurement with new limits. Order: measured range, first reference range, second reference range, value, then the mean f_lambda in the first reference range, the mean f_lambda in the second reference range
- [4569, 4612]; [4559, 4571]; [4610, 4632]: 0.10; 80.4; 79.8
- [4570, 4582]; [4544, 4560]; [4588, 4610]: -0.06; 62.8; 71.6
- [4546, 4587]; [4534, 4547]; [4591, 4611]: -0.14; 57.5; 70.3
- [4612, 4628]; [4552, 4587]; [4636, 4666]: -0.10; 73.4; 72.8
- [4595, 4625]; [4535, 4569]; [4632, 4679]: -0.07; 67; 74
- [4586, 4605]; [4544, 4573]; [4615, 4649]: 0.01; 70.6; 74.5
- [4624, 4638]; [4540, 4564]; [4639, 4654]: -0.16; 64.8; 67.1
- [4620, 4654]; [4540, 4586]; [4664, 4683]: 0.00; 70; 75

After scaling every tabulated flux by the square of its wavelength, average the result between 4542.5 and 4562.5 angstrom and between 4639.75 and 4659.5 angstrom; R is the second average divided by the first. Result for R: 1.1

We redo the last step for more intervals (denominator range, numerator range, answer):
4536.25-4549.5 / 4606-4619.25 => 1.31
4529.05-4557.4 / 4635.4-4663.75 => 1.25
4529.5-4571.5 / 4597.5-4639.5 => 1.18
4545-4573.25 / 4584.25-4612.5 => 1.04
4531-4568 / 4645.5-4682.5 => 1.19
